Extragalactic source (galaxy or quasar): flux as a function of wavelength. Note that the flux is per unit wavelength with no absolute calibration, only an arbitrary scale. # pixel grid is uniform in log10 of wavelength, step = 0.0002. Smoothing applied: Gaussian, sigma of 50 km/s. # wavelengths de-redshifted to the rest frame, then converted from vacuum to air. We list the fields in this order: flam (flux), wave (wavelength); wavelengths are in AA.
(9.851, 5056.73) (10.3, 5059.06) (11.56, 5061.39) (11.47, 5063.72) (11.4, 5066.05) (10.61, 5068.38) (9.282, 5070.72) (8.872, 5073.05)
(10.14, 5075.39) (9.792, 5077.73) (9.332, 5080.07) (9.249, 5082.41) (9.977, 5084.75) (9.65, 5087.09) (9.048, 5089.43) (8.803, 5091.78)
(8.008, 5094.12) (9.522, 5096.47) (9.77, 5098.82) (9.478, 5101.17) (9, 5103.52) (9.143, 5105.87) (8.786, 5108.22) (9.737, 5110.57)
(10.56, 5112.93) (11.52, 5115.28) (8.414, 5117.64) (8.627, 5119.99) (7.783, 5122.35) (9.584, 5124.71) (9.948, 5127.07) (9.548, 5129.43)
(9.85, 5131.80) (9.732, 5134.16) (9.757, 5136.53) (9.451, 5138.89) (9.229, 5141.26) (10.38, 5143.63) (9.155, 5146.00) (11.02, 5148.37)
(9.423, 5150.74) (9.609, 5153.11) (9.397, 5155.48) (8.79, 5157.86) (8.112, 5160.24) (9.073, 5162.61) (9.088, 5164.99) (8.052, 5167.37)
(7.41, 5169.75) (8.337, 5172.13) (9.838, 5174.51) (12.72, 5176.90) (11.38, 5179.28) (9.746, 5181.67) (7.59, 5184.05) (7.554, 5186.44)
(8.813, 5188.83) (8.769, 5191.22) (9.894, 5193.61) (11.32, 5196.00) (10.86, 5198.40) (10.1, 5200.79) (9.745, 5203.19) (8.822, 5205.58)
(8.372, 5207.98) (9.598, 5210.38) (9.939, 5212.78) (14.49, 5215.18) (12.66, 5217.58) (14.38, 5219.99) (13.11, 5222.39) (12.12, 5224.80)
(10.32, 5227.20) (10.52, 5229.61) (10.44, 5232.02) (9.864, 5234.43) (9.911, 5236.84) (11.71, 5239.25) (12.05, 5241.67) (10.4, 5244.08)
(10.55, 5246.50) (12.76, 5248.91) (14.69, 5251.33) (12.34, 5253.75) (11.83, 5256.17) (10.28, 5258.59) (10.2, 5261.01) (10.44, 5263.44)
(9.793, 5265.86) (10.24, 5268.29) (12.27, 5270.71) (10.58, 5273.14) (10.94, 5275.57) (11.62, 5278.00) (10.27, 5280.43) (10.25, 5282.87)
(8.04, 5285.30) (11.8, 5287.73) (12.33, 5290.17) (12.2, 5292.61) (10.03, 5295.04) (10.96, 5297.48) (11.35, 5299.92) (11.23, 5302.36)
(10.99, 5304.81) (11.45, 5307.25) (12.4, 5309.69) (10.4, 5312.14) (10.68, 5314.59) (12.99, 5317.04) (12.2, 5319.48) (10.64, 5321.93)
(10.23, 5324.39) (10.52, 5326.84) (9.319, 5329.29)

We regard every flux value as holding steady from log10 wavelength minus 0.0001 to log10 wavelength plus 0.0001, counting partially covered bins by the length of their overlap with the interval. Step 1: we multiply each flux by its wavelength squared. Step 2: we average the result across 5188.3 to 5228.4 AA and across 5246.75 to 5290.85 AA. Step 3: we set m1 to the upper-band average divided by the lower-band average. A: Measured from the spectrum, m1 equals 1.05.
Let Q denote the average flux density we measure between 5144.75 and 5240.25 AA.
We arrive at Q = 10.1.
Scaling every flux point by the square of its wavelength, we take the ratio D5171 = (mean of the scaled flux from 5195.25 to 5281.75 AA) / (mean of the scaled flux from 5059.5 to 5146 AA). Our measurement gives 1.21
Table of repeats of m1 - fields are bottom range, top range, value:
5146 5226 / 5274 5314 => 1.15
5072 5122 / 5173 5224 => 1.16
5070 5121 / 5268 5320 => 1.28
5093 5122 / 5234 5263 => 1.29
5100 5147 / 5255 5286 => 1.18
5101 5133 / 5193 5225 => 1.22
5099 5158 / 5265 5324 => 1.24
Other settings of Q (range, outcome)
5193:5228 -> 11.1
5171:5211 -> 9.62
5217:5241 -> 11.5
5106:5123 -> 9.39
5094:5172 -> 9.3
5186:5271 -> 10.9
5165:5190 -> 9.14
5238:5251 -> 11.7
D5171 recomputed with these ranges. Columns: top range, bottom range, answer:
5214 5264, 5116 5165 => 1.30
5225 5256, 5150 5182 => 1.25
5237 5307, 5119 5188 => 1.25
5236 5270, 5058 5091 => 1.20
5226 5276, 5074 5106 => 1.26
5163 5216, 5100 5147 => 1.04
